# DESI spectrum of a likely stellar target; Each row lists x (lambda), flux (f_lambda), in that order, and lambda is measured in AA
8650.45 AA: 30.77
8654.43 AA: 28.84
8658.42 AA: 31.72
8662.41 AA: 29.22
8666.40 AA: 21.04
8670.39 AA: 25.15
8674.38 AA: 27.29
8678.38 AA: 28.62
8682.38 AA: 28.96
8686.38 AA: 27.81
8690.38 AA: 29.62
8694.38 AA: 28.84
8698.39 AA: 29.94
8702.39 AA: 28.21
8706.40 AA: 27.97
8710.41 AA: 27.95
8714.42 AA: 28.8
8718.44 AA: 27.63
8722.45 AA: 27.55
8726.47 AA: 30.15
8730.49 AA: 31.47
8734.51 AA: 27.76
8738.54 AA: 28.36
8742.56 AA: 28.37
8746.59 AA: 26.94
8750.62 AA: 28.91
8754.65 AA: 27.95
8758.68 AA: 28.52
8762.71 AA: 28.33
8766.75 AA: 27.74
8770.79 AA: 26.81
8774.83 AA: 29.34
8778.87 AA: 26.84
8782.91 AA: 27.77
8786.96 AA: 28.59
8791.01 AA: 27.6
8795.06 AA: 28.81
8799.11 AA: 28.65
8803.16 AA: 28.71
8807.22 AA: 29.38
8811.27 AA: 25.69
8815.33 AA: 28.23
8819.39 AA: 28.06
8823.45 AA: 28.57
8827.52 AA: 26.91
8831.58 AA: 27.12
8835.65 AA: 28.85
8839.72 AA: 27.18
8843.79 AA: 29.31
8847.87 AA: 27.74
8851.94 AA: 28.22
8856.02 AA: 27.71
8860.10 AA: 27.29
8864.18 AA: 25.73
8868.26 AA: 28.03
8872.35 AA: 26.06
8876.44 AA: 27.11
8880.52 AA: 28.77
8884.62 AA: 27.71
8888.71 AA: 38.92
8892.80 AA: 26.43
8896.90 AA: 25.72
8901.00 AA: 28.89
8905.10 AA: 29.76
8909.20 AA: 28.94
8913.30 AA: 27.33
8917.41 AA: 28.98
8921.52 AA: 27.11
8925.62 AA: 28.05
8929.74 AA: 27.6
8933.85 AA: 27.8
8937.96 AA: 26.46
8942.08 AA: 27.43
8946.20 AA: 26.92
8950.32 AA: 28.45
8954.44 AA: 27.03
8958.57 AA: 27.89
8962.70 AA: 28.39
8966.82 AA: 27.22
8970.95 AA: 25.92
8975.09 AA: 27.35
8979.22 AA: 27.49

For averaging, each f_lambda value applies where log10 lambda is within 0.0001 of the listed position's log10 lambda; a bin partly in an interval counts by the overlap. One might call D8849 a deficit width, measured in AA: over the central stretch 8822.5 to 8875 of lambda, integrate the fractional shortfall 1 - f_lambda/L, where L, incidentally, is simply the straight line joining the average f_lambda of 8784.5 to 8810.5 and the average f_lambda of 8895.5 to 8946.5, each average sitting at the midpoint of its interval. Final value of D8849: 1.2 AA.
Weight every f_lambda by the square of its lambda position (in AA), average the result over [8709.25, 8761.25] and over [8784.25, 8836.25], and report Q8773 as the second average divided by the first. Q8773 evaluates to 1.0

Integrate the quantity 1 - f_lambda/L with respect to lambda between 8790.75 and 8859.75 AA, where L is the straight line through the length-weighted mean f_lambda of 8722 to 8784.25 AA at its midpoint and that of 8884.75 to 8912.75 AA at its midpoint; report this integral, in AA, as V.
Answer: 2.1 AA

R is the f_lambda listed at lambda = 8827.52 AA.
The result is 26.91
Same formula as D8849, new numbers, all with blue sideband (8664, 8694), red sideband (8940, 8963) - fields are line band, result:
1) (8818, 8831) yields -0.19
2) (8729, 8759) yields -1.42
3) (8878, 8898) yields -1.56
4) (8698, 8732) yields -2.03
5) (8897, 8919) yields -0.78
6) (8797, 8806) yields -0.47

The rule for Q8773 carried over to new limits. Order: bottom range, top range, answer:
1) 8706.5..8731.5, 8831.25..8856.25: 1.01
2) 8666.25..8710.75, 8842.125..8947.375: 1.06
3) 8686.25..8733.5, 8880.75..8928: 1.05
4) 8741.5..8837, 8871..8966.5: 1.03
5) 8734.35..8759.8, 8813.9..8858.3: 1.02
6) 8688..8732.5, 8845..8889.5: 1.01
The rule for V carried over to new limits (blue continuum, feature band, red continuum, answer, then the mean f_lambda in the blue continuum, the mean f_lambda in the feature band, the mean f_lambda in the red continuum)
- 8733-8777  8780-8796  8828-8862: -0.03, 28.1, 28.1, 27.9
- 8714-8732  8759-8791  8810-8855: 0.63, 29.1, 27.9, 27.8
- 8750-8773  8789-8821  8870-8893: 0.40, 28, 28.1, 29.4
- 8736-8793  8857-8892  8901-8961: -0.85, 28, 28.6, 27.9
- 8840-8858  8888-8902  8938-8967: -0.67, 28.1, 29.2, 27.6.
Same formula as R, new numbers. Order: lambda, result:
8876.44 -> 27.11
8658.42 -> 31.72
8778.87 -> 26.84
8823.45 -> 28.57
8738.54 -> 28.36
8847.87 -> 27.74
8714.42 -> 28.8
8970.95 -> 25.92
